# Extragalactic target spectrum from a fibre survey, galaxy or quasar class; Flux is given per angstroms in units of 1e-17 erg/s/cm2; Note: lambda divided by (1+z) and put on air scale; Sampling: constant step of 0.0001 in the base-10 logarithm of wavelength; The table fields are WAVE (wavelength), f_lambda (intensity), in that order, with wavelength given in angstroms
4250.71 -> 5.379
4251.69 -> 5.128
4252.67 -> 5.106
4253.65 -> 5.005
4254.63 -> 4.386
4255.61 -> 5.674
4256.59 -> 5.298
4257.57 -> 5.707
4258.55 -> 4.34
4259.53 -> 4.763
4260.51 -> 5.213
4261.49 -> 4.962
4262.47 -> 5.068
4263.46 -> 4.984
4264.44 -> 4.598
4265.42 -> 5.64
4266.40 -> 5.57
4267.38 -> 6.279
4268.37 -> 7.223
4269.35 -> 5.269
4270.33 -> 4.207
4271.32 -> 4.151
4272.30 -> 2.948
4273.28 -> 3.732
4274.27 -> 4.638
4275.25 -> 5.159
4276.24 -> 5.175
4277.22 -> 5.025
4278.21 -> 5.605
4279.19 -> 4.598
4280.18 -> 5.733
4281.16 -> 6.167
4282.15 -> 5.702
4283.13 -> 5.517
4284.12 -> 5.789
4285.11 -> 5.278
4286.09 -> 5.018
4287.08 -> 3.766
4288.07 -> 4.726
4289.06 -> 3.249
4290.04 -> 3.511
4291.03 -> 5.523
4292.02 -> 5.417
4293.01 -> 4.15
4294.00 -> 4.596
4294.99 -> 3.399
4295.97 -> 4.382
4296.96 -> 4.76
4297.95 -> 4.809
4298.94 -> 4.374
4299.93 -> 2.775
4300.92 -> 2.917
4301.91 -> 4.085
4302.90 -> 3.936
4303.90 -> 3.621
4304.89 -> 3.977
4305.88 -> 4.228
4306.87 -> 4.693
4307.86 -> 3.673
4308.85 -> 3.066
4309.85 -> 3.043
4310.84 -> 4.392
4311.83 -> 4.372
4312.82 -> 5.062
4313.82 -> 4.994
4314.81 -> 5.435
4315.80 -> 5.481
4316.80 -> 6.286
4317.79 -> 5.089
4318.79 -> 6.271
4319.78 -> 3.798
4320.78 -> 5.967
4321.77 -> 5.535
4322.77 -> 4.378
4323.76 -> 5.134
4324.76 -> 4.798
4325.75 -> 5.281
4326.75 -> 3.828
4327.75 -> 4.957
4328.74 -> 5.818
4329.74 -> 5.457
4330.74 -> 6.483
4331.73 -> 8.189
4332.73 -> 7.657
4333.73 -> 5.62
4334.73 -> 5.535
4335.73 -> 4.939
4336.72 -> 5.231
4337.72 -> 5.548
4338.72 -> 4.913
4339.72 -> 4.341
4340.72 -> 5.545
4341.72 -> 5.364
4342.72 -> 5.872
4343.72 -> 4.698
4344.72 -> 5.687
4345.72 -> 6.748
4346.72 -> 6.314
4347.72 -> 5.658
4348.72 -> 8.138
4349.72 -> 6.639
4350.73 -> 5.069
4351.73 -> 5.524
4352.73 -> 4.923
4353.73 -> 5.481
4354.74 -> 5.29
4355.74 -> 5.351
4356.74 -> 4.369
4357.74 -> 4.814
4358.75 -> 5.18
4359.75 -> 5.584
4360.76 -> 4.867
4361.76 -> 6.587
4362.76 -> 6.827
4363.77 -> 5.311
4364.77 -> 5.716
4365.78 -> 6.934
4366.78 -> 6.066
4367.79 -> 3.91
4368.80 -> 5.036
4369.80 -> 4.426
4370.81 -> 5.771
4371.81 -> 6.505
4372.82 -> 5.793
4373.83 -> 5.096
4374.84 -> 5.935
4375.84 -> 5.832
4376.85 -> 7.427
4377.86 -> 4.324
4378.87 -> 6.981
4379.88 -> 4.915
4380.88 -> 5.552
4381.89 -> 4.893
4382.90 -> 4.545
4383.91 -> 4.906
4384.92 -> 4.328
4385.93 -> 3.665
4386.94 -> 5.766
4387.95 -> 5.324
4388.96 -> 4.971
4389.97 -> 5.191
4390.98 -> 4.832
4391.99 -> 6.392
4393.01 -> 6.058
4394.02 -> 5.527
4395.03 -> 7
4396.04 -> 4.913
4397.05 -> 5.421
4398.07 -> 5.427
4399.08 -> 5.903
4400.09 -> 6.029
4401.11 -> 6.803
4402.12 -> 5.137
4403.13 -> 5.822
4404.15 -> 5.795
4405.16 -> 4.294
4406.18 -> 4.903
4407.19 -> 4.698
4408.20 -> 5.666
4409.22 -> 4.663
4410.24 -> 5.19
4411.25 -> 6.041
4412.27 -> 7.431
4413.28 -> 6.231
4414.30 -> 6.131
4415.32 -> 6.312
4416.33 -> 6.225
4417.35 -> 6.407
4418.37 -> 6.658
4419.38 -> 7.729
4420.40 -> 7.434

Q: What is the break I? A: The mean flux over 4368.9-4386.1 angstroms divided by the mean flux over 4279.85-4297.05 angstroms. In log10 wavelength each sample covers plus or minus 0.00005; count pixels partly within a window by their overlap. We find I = 1.12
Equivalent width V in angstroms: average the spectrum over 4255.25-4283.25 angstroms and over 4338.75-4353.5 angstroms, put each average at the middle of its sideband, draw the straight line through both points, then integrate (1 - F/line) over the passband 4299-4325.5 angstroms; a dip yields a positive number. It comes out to 4.7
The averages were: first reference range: 5.13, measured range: 4.51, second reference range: 5.72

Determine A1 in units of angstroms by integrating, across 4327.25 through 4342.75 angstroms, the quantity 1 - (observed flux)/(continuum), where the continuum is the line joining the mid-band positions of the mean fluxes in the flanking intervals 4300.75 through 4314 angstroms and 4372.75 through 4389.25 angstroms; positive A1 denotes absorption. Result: -4.24 angstroms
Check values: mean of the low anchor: 4.01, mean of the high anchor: 5.3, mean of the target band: 5.71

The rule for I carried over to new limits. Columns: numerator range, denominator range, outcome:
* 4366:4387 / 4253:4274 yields 1.07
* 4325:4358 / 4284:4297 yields 1.25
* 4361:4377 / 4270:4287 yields 1.17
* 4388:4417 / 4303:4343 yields 1.12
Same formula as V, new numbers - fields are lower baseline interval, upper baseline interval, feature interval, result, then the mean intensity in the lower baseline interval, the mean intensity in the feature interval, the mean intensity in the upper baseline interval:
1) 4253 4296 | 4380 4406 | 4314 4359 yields -3.1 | 4.94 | 5.52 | 5.37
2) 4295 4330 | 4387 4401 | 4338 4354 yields -2.1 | 4.57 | 5.68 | 5.65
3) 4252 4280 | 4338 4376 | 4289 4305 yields 3.4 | 5.02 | 4.11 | 5.58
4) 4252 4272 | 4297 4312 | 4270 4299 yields -1.6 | 5.15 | 4.71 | 3.88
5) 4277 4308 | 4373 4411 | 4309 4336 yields -2.8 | 4.54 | 5.3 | 5.42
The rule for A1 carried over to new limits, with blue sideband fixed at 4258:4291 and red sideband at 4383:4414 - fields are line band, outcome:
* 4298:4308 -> 2.4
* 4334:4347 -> -0.5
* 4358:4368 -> -0.8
